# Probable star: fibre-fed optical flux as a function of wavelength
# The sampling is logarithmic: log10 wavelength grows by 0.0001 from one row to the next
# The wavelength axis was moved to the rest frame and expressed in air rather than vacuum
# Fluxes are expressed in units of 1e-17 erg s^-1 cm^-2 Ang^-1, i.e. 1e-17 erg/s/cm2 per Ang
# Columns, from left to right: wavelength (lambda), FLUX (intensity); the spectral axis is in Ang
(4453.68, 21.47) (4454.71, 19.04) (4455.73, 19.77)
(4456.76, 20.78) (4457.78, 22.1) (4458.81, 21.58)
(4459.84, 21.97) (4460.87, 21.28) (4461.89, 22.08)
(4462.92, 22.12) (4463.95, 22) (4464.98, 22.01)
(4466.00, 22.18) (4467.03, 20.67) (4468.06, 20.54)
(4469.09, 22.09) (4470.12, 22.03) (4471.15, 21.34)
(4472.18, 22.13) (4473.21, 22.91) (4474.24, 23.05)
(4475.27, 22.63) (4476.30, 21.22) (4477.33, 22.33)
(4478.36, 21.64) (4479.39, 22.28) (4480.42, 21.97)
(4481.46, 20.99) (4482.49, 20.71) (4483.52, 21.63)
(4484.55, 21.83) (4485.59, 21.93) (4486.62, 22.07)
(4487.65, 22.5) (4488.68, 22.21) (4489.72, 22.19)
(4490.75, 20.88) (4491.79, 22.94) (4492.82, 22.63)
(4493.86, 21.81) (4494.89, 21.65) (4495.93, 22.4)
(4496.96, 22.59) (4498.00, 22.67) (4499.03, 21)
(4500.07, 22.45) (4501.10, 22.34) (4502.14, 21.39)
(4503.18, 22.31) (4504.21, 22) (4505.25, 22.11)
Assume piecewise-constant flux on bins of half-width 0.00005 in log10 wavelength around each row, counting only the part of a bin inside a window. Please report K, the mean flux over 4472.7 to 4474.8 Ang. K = 23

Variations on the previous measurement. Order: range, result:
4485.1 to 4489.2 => 22.2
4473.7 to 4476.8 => 22.3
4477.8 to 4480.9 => 22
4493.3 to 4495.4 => 21.7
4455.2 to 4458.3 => 20.9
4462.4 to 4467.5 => 21.8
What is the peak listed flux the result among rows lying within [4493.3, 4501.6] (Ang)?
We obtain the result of 22.67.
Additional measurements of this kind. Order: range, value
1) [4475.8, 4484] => 22.33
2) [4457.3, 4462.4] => 22.1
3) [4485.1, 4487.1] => 22.07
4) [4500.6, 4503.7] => 22.34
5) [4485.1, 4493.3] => 22.94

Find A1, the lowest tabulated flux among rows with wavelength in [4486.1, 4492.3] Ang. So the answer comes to 20.88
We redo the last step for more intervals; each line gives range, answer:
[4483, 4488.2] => 21.63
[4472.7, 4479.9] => 21.22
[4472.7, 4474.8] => 22.91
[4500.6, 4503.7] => 21.39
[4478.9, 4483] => 20.71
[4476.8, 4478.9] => 21.64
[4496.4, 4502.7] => 21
